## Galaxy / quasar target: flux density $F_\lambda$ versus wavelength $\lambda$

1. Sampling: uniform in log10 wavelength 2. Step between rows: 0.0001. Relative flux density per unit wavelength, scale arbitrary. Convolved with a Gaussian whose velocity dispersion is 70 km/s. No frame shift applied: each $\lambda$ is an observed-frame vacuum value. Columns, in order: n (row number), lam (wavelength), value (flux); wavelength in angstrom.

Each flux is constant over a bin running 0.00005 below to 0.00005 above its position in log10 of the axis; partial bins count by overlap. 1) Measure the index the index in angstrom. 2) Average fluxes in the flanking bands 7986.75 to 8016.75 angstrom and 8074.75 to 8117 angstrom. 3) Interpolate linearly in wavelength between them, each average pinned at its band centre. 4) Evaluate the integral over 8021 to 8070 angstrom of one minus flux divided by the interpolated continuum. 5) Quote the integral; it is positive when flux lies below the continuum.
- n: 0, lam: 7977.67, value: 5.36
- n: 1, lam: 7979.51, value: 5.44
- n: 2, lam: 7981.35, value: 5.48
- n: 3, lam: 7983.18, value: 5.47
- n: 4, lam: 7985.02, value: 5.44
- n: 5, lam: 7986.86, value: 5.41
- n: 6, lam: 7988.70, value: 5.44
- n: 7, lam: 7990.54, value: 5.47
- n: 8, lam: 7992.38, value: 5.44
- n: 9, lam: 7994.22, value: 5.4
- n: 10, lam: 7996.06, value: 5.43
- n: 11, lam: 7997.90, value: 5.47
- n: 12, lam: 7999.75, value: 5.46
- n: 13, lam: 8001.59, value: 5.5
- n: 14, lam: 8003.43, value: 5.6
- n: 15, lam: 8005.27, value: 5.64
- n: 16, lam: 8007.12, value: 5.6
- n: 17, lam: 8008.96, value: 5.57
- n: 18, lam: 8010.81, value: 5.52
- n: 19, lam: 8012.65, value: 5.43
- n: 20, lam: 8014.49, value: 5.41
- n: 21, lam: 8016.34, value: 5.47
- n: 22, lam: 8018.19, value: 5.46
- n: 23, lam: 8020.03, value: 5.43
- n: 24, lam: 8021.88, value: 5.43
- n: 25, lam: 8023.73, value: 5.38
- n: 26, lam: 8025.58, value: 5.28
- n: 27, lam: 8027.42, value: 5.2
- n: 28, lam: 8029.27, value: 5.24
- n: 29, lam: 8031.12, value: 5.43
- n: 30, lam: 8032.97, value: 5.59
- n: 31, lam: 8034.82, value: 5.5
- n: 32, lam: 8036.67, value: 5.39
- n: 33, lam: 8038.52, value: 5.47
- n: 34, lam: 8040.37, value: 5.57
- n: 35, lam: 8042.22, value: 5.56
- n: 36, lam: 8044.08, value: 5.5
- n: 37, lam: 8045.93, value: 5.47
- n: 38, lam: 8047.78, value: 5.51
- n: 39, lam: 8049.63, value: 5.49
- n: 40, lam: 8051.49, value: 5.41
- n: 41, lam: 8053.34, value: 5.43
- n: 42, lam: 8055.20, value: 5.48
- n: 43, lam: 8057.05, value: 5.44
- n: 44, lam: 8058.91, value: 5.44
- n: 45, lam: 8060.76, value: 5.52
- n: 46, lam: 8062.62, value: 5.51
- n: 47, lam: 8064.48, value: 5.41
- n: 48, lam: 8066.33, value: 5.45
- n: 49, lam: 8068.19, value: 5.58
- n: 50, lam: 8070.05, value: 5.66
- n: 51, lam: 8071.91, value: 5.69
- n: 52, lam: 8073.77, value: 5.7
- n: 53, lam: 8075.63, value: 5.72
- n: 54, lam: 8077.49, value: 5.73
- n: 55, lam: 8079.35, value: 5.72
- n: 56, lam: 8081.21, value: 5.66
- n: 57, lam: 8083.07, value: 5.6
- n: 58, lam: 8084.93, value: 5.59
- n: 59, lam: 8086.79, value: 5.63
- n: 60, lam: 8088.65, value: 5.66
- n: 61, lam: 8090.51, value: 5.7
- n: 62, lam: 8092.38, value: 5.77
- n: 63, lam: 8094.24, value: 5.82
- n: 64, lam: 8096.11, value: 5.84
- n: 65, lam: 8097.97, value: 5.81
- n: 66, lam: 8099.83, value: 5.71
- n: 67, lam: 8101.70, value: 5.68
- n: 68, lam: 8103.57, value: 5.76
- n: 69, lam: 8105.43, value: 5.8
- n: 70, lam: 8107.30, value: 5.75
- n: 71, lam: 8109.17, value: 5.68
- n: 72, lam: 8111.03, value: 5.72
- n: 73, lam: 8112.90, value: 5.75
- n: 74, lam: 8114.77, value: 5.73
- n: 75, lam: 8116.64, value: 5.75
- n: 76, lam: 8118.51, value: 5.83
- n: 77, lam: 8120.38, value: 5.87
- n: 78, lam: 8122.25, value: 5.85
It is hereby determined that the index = 1.3 angstrom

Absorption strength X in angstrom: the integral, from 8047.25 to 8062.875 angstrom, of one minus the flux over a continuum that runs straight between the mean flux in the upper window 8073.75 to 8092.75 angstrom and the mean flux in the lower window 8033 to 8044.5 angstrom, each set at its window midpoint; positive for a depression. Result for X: 0.3 angstrom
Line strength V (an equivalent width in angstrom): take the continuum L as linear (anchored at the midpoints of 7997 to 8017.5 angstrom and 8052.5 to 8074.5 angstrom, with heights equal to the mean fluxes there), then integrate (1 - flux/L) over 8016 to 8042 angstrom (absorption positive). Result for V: 0.46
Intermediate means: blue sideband 5.51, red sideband 5.52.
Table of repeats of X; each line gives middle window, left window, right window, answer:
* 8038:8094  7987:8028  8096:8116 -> 0.55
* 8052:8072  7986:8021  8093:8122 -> 0.51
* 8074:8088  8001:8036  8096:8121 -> 0.00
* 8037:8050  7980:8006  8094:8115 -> 0.22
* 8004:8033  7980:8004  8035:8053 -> 0.17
